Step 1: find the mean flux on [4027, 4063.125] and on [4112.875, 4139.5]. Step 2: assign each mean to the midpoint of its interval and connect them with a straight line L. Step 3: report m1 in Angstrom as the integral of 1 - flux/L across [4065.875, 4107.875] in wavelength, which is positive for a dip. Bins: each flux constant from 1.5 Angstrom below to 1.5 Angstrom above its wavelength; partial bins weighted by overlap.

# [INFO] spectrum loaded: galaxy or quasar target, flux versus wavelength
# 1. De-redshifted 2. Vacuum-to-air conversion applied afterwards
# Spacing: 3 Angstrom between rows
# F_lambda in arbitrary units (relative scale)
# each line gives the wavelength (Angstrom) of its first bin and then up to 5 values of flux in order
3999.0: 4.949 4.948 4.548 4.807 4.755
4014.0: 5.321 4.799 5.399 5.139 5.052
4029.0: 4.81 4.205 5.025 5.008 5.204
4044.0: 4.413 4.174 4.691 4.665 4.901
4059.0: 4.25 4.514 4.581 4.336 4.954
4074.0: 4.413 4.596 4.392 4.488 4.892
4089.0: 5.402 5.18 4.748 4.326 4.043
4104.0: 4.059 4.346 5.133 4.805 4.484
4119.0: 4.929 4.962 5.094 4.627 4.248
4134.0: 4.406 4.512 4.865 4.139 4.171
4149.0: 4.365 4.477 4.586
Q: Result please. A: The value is 0.7 Angstrom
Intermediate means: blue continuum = 4.66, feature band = 4.59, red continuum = 4.67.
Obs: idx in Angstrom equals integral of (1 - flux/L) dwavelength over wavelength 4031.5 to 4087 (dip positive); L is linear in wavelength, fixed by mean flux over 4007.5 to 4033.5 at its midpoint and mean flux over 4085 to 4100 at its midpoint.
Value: 3.2 Angstrom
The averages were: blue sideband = 4.93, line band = 4.62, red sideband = 4.88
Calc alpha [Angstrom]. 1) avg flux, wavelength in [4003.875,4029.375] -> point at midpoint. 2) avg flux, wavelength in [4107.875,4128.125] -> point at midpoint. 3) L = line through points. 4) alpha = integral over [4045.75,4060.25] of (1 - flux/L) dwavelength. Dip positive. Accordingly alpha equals 1.13 Angstrom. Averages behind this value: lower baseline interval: 4.97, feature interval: 4.55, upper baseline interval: 4.86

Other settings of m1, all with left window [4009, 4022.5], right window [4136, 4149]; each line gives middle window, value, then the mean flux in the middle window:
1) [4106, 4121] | -0.7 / 4.76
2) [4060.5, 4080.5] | 1.0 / 4.55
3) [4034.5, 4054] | 0.8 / 4.73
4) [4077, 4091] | -0.2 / 4.79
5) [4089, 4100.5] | -0.3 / 4.77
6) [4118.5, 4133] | -0.8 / 4.75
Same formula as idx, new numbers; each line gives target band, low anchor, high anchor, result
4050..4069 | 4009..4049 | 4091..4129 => 0.9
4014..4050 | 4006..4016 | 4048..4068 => -0.6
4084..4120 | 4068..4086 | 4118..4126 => 0.9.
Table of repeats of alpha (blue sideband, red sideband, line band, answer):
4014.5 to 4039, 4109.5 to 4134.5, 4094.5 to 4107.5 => 1.4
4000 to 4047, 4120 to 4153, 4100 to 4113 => 0.5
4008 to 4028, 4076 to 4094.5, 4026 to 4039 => 0.6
